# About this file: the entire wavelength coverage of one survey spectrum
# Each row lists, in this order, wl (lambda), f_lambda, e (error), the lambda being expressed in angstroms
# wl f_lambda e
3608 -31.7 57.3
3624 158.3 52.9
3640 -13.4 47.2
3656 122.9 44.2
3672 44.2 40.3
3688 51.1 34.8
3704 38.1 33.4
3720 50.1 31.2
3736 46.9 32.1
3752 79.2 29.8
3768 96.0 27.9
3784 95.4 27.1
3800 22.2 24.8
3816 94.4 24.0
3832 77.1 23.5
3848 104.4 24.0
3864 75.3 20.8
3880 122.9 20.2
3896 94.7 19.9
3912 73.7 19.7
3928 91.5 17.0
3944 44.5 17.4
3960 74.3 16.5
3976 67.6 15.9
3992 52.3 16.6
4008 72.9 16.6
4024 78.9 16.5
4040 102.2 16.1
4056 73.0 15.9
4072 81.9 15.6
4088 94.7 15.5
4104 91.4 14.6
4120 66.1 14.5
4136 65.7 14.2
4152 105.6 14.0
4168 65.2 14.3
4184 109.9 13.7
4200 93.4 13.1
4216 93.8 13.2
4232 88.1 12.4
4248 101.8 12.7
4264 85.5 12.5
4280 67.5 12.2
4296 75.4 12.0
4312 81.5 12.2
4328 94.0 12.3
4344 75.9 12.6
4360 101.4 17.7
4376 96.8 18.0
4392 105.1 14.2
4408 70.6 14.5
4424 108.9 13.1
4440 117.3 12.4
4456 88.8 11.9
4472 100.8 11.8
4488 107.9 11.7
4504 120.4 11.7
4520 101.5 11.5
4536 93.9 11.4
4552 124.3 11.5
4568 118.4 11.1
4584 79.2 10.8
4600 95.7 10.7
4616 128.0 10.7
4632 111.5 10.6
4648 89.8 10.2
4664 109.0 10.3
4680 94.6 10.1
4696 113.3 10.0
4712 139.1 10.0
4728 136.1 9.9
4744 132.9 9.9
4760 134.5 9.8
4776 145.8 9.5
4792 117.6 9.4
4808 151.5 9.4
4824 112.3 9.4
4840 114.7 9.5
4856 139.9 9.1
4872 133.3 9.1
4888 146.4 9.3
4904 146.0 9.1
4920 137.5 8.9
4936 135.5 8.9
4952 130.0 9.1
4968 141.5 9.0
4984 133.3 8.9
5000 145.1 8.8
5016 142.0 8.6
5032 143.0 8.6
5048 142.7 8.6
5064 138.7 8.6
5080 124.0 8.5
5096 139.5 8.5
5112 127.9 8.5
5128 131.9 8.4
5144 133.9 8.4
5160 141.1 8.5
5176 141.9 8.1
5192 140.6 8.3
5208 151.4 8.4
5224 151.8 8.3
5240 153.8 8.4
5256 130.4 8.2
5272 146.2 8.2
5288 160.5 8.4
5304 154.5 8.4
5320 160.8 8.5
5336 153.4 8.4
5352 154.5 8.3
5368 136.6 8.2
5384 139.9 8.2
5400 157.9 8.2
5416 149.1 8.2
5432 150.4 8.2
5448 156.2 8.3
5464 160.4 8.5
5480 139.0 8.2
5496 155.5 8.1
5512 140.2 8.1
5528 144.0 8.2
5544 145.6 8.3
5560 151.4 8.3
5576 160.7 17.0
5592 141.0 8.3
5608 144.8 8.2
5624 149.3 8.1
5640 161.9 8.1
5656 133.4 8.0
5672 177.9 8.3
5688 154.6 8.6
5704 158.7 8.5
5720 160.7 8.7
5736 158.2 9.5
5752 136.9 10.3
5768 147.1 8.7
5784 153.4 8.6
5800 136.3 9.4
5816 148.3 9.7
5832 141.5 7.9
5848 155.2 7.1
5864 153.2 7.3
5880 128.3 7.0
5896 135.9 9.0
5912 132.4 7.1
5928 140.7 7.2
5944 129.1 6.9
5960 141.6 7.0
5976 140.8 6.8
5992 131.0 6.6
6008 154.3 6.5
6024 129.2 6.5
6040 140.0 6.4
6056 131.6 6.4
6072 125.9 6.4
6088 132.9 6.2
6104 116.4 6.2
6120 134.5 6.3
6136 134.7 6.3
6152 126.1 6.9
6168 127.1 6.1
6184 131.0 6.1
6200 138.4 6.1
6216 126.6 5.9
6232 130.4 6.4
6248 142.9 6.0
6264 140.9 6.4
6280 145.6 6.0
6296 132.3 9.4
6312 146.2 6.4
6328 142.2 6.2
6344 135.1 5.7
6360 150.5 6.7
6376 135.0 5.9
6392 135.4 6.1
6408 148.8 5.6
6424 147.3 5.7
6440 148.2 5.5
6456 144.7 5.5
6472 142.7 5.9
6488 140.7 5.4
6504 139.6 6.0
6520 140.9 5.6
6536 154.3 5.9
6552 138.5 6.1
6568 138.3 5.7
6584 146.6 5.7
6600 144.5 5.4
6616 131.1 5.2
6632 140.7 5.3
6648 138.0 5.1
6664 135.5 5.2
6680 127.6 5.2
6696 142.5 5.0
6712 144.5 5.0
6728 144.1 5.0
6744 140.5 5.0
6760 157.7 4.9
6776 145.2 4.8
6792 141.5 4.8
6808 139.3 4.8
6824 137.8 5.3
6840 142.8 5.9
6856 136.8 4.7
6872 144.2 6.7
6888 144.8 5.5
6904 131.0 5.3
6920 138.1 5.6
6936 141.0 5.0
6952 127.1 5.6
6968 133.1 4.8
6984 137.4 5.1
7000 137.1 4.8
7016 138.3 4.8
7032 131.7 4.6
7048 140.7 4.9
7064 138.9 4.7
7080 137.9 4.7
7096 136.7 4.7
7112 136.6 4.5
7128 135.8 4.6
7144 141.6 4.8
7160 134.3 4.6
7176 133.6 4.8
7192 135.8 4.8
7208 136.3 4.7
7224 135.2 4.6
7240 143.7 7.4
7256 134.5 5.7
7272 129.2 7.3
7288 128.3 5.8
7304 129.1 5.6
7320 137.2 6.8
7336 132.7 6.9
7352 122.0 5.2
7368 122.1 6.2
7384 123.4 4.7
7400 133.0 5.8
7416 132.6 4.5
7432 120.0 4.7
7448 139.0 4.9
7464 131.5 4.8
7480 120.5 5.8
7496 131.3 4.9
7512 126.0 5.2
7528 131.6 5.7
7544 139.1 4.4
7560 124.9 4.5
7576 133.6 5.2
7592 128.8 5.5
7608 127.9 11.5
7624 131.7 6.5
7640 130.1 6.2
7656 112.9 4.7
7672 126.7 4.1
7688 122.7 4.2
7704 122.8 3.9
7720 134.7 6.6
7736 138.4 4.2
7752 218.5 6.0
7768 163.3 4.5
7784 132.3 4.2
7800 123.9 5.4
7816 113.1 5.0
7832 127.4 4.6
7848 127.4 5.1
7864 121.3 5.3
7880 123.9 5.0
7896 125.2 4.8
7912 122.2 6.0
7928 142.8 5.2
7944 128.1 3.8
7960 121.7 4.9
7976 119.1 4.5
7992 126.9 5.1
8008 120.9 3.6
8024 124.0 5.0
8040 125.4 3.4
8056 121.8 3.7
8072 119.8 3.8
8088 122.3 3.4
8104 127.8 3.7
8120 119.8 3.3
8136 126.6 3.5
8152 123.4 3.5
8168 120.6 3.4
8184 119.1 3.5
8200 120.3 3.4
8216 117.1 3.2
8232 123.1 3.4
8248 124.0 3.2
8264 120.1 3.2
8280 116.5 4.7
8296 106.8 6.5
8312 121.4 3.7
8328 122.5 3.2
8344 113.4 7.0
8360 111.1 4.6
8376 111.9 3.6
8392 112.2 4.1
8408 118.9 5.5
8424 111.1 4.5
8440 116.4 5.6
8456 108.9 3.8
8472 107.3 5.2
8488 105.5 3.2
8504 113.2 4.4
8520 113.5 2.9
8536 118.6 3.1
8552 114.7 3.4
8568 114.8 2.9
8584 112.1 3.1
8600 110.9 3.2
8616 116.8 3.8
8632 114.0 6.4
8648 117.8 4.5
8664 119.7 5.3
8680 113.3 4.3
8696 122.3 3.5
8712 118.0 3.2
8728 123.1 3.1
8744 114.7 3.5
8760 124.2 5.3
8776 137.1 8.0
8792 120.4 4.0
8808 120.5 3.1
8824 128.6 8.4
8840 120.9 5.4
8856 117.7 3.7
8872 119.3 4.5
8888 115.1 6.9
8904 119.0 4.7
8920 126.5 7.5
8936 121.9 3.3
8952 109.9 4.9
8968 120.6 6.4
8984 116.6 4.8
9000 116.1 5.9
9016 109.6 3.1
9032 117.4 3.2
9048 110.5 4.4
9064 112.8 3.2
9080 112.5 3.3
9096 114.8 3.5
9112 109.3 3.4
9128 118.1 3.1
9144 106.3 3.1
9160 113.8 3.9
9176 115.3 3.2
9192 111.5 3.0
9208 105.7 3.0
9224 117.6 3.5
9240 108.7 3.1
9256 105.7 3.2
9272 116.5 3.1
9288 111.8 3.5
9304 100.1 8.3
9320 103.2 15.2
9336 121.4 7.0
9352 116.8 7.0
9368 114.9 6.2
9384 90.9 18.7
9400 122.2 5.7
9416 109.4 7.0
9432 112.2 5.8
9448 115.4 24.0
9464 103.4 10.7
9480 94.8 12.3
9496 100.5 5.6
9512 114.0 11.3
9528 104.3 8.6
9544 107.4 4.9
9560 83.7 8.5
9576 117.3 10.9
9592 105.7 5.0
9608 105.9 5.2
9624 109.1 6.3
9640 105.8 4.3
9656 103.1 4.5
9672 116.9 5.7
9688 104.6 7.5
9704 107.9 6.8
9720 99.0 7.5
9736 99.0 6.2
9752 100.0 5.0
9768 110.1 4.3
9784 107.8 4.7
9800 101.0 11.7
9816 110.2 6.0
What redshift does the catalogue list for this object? 0.18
